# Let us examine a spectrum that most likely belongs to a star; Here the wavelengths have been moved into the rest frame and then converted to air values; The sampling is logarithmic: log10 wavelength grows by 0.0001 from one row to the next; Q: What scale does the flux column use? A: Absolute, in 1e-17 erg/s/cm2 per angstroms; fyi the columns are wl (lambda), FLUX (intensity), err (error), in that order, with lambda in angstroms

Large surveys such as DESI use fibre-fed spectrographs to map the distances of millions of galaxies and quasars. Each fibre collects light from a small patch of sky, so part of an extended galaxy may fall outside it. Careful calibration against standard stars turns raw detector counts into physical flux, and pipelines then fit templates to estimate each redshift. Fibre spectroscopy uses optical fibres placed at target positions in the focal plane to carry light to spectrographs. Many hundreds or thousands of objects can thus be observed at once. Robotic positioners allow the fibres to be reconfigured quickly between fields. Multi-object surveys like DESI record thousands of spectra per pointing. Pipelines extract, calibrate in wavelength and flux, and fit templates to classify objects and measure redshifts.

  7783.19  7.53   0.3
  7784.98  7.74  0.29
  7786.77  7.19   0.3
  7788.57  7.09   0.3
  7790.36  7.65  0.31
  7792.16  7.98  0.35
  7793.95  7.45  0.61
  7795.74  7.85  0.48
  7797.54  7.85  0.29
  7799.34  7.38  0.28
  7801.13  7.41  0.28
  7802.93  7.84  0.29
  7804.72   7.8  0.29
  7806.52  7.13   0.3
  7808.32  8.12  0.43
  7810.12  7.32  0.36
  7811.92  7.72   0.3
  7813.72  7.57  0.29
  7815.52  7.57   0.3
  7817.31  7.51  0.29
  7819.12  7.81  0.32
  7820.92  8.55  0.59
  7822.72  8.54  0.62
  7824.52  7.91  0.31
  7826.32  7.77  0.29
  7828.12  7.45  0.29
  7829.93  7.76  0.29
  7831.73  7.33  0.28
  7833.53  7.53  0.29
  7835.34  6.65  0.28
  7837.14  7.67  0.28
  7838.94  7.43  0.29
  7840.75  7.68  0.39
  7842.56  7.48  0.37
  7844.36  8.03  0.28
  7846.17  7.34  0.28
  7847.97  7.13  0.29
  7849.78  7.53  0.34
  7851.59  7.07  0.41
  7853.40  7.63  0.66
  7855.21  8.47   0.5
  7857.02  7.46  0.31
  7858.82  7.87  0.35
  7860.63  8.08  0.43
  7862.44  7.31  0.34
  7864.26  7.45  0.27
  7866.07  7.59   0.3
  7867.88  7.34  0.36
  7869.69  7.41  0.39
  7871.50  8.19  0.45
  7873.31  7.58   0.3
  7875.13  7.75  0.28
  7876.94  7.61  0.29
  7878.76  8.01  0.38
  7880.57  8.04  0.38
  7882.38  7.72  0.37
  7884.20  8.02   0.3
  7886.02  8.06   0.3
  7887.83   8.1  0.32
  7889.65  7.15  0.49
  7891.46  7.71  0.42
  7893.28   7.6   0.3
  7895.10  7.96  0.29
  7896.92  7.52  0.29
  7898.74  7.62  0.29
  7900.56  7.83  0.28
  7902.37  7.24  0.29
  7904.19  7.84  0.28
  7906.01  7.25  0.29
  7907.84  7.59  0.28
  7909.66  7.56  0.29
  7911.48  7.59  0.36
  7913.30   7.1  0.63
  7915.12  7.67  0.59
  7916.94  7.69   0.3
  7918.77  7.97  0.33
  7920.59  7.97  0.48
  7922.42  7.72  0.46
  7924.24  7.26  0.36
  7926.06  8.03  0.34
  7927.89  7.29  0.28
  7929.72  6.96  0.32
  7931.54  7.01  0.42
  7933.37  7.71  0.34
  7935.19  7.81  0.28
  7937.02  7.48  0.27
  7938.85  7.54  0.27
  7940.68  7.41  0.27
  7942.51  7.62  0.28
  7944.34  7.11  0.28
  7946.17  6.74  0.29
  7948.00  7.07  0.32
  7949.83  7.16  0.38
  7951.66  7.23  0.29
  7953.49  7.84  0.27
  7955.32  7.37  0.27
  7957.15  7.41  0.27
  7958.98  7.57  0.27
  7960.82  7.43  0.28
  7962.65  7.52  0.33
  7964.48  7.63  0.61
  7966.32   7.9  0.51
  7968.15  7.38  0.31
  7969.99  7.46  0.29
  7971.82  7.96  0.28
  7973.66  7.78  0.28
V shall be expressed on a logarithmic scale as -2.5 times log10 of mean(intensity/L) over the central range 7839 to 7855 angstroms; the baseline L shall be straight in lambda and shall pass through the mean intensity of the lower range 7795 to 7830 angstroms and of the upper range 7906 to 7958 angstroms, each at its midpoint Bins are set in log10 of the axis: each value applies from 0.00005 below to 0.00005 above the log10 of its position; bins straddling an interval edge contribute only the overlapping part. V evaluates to 0.02 mag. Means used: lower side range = 7.74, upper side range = 7.46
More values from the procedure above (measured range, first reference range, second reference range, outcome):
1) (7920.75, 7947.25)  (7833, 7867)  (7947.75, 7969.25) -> 0.01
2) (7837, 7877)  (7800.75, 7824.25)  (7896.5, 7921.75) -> 0.01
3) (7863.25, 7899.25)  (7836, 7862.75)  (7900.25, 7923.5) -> -0.02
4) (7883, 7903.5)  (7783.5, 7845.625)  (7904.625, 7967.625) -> -0.03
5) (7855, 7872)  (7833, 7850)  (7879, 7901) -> -0.01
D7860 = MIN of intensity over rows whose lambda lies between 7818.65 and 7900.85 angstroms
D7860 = 6.65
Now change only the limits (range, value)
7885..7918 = 7.1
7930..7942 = 7.01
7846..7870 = 7.07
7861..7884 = 7.31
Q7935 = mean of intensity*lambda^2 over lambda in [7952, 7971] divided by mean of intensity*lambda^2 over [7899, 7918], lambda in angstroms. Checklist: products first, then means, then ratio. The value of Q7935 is 1.0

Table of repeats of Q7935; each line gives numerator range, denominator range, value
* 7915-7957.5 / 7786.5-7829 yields 1.00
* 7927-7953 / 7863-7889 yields 0.96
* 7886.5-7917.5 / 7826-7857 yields 1.03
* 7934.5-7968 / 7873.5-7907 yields 0.98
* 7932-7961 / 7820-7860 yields 0.99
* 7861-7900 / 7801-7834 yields 1.01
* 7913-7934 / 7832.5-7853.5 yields 1.04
